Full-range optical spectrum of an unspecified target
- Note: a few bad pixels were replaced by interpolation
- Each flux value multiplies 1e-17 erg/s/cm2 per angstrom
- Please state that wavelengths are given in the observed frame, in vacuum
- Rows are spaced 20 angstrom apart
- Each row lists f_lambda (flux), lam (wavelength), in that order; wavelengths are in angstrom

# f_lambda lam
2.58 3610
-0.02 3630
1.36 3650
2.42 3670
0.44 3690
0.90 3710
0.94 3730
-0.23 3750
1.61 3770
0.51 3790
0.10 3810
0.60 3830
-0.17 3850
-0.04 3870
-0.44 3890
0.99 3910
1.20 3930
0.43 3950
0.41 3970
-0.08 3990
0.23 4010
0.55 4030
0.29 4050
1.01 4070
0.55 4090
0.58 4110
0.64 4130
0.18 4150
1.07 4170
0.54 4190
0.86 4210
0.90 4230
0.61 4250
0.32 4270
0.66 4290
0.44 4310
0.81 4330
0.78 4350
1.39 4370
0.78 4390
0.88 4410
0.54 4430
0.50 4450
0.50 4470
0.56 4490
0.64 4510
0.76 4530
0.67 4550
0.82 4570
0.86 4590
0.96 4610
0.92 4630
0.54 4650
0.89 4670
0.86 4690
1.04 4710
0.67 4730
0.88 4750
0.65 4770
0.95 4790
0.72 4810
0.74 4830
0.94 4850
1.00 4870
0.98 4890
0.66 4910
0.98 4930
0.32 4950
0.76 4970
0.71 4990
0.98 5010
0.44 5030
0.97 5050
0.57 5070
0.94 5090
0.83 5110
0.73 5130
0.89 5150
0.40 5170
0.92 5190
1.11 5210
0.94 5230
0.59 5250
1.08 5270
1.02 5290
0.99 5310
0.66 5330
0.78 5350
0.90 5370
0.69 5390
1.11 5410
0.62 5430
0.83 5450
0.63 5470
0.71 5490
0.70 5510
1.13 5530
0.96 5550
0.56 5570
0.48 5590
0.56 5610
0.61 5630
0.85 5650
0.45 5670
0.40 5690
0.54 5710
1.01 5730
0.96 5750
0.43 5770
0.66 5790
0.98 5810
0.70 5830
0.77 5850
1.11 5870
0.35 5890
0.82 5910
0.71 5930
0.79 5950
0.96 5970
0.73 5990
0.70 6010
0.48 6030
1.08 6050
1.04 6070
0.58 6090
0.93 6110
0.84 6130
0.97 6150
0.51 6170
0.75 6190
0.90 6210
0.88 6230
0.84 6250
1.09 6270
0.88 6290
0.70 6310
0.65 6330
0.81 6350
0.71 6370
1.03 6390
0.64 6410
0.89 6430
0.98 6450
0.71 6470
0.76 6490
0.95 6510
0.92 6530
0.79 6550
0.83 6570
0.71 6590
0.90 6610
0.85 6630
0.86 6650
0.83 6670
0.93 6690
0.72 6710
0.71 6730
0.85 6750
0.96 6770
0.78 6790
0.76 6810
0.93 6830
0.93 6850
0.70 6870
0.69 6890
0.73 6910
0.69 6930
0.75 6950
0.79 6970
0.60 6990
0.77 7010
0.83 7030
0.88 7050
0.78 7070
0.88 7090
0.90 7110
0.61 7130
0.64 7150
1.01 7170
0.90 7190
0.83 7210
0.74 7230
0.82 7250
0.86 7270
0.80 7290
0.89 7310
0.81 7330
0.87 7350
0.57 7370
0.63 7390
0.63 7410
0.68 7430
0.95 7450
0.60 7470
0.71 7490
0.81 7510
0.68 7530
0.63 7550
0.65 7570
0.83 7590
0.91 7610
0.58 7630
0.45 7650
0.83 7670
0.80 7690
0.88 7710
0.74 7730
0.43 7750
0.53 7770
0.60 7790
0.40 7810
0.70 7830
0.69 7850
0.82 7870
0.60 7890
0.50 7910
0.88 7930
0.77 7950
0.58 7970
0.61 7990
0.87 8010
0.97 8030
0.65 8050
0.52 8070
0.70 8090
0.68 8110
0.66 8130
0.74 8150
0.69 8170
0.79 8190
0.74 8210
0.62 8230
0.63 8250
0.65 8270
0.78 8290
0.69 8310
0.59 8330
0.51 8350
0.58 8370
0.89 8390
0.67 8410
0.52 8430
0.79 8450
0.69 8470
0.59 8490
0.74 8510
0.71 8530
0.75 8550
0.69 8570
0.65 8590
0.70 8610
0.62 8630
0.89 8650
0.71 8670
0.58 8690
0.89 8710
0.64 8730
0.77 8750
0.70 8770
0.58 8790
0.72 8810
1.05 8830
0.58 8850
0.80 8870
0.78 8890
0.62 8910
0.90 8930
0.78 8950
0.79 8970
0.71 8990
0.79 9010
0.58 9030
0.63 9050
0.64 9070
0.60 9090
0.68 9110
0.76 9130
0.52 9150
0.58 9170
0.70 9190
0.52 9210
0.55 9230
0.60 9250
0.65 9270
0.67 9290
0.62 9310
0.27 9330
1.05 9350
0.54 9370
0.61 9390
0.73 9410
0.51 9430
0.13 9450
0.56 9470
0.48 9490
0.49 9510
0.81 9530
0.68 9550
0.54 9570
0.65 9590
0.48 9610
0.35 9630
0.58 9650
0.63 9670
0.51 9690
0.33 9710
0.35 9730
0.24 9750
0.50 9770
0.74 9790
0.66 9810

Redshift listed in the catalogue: 0.09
